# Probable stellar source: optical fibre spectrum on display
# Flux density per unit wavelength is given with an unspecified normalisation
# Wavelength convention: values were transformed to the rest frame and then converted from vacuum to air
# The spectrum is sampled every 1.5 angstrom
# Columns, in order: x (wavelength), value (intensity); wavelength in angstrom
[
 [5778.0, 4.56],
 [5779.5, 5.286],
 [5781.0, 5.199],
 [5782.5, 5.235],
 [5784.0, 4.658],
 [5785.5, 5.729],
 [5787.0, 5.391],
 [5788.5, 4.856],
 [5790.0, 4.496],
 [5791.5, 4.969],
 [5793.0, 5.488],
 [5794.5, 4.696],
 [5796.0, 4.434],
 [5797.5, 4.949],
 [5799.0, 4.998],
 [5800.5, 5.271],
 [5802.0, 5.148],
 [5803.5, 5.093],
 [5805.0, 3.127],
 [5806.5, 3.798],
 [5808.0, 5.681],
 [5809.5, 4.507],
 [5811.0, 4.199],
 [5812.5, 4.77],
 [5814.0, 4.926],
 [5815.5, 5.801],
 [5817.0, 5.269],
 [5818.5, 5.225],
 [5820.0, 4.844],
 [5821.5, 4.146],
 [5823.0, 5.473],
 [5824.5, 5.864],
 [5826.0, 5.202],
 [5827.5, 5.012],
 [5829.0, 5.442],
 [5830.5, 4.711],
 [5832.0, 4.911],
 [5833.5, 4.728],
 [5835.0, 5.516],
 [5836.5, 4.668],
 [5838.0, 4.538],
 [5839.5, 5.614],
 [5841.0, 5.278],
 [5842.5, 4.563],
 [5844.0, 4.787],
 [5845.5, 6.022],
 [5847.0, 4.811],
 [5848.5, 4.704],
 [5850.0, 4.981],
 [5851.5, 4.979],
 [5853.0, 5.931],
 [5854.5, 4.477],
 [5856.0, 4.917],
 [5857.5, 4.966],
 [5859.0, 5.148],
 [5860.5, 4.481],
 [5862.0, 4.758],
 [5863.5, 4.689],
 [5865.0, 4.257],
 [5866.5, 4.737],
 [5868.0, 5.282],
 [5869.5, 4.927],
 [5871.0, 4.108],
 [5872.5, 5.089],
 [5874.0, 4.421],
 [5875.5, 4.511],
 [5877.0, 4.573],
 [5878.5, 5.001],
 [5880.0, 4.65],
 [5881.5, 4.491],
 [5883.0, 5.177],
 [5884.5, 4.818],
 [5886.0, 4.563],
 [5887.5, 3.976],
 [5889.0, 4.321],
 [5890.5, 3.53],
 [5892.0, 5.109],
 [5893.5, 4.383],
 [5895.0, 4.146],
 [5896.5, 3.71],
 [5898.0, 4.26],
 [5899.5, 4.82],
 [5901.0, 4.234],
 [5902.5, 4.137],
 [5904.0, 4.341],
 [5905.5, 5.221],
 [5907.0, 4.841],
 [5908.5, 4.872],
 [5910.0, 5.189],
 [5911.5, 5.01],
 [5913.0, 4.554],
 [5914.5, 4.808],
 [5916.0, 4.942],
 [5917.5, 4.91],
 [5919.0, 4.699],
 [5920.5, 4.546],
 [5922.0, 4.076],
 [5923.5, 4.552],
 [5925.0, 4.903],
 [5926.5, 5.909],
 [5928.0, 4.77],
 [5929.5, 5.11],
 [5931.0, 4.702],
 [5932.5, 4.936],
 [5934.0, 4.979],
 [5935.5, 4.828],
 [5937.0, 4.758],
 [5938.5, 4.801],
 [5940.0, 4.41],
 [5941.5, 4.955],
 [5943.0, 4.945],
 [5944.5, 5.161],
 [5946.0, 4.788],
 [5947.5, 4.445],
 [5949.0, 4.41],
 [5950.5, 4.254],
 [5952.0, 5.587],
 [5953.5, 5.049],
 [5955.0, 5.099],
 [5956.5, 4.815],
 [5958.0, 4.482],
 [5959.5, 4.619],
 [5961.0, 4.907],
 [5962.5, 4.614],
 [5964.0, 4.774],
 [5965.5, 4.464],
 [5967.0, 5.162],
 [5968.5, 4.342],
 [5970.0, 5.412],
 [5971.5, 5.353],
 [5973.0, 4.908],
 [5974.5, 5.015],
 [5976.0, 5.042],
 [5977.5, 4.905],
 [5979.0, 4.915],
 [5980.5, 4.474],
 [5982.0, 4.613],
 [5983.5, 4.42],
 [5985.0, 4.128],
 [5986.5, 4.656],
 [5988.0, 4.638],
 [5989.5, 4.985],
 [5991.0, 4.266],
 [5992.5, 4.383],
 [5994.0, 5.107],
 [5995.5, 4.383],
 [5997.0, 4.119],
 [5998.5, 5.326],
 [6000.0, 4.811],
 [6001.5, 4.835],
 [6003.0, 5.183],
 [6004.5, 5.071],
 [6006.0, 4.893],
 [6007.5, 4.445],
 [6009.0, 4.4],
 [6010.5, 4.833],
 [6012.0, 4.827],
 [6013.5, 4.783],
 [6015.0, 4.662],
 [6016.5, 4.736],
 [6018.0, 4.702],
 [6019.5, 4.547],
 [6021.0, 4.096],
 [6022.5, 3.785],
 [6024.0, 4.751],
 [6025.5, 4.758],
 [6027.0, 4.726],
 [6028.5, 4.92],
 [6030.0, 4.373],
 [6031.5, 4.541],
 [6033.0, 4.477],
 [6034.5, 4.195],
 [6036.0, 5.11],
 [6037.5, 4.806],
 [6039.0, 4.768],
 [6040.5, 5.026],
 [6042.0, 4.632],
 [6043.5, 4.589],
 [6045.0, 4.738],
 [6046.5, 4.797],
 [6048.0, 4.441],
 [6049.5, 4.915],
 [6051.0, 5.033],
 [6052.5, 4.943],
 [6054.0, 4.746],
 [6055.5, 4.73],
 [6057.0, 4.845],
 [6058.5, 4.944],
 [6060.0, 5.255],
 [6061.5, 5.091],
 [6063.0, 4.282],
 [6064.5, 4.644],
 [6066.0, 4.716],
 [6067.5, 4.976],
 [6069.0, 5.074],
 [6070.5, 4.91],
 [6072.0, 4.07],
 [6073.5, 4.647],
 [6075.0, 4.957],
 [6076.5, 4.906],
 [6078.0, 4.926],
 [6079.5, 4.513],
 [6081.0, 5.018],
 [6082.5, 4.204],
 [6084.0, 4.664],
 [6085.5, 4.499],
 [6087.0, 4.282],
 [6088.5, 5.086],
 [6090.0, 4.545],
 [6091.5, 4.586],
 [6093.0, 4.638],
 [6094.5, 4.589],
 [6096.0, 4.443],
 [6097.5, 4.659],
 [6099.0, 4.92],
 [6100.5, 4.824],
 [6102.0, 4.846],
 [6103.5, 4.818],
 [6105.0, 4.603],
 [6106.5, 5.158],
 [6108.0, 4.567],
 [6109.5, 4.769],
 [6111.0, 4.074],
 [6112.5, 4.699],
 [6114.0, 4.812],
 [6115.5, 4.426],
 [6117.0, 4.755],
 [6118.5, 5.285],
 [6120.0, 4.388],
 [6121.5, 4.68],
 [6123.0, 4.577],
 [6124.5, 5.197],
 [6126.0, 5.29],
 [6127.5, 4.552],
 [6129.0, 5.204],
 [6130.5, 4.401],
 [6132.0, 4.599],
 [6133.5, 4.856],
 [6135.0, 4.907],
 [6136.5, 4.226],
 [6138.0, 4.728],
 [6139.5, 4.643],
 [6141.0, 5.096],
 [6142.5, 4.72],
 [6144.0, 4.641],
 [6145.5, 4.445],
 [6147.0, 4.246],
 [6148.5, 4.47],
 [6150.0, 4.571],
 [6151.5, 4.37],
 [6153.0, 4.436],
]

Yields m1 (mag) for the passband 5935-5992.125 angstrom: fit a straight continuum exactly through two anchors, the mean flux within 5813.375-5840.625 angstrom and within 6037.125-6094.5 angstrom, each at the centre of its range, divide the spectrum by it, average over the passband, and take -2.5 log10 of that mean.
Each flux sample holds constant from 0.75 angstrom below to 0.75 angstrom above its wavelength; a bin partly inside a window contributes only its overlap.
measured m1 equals 0.03 mag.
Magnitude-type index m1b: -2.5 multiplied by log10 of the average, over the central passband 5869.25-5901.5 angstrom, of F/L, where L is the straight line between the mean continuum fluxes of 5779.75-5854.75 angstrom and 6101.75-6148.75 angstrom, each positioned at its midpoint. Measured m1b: 0.101 mag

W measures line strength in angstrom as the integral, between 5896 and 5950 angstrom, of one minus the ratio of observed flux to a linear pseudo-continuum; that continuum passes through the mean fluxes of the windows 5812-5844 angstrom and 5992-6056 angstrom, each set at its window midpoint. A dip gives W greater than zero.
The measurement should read 1.6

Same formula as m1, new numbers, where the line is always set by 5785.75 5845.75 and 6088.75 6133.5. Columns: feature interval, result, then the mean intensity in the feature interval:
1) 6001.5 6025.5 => 0.034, 4.66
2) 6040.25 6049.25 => 0.019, 4.7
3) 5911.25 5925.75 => 0.043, 4.69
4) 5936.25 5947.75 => 0.014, 4.8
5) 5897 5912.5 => 0.049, 4.67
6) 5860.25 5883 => 0.052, 4.69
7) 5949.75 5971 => 0.003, 4.83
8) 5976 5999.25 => 0.043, 4.63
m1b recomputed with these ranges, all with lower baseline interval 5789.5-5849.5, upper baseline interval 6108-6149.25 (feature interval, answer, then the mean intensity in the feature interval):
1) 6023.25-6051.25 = 0.01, 4.71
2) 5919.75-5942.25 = 0.01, 4.82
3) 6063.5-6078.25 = -0.01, 4.77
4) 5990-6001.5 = 0.03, 4.65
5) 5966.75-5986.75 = 0.00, 4.81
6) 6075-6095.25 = 0.01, 4.66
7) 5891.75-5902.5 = 0.13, 4.33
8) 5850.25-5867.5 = 0.01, 4.86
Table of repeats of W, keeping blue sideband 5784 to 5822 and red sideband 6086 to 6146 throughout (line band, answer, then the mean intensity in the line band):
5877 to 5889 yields 0.48 angstrom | 4.64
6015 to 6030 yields 0.65 angstrom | 4.55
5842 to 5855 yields -0.53 angstrom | 5.05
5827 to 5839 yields -0.24 angstrom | 4.95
